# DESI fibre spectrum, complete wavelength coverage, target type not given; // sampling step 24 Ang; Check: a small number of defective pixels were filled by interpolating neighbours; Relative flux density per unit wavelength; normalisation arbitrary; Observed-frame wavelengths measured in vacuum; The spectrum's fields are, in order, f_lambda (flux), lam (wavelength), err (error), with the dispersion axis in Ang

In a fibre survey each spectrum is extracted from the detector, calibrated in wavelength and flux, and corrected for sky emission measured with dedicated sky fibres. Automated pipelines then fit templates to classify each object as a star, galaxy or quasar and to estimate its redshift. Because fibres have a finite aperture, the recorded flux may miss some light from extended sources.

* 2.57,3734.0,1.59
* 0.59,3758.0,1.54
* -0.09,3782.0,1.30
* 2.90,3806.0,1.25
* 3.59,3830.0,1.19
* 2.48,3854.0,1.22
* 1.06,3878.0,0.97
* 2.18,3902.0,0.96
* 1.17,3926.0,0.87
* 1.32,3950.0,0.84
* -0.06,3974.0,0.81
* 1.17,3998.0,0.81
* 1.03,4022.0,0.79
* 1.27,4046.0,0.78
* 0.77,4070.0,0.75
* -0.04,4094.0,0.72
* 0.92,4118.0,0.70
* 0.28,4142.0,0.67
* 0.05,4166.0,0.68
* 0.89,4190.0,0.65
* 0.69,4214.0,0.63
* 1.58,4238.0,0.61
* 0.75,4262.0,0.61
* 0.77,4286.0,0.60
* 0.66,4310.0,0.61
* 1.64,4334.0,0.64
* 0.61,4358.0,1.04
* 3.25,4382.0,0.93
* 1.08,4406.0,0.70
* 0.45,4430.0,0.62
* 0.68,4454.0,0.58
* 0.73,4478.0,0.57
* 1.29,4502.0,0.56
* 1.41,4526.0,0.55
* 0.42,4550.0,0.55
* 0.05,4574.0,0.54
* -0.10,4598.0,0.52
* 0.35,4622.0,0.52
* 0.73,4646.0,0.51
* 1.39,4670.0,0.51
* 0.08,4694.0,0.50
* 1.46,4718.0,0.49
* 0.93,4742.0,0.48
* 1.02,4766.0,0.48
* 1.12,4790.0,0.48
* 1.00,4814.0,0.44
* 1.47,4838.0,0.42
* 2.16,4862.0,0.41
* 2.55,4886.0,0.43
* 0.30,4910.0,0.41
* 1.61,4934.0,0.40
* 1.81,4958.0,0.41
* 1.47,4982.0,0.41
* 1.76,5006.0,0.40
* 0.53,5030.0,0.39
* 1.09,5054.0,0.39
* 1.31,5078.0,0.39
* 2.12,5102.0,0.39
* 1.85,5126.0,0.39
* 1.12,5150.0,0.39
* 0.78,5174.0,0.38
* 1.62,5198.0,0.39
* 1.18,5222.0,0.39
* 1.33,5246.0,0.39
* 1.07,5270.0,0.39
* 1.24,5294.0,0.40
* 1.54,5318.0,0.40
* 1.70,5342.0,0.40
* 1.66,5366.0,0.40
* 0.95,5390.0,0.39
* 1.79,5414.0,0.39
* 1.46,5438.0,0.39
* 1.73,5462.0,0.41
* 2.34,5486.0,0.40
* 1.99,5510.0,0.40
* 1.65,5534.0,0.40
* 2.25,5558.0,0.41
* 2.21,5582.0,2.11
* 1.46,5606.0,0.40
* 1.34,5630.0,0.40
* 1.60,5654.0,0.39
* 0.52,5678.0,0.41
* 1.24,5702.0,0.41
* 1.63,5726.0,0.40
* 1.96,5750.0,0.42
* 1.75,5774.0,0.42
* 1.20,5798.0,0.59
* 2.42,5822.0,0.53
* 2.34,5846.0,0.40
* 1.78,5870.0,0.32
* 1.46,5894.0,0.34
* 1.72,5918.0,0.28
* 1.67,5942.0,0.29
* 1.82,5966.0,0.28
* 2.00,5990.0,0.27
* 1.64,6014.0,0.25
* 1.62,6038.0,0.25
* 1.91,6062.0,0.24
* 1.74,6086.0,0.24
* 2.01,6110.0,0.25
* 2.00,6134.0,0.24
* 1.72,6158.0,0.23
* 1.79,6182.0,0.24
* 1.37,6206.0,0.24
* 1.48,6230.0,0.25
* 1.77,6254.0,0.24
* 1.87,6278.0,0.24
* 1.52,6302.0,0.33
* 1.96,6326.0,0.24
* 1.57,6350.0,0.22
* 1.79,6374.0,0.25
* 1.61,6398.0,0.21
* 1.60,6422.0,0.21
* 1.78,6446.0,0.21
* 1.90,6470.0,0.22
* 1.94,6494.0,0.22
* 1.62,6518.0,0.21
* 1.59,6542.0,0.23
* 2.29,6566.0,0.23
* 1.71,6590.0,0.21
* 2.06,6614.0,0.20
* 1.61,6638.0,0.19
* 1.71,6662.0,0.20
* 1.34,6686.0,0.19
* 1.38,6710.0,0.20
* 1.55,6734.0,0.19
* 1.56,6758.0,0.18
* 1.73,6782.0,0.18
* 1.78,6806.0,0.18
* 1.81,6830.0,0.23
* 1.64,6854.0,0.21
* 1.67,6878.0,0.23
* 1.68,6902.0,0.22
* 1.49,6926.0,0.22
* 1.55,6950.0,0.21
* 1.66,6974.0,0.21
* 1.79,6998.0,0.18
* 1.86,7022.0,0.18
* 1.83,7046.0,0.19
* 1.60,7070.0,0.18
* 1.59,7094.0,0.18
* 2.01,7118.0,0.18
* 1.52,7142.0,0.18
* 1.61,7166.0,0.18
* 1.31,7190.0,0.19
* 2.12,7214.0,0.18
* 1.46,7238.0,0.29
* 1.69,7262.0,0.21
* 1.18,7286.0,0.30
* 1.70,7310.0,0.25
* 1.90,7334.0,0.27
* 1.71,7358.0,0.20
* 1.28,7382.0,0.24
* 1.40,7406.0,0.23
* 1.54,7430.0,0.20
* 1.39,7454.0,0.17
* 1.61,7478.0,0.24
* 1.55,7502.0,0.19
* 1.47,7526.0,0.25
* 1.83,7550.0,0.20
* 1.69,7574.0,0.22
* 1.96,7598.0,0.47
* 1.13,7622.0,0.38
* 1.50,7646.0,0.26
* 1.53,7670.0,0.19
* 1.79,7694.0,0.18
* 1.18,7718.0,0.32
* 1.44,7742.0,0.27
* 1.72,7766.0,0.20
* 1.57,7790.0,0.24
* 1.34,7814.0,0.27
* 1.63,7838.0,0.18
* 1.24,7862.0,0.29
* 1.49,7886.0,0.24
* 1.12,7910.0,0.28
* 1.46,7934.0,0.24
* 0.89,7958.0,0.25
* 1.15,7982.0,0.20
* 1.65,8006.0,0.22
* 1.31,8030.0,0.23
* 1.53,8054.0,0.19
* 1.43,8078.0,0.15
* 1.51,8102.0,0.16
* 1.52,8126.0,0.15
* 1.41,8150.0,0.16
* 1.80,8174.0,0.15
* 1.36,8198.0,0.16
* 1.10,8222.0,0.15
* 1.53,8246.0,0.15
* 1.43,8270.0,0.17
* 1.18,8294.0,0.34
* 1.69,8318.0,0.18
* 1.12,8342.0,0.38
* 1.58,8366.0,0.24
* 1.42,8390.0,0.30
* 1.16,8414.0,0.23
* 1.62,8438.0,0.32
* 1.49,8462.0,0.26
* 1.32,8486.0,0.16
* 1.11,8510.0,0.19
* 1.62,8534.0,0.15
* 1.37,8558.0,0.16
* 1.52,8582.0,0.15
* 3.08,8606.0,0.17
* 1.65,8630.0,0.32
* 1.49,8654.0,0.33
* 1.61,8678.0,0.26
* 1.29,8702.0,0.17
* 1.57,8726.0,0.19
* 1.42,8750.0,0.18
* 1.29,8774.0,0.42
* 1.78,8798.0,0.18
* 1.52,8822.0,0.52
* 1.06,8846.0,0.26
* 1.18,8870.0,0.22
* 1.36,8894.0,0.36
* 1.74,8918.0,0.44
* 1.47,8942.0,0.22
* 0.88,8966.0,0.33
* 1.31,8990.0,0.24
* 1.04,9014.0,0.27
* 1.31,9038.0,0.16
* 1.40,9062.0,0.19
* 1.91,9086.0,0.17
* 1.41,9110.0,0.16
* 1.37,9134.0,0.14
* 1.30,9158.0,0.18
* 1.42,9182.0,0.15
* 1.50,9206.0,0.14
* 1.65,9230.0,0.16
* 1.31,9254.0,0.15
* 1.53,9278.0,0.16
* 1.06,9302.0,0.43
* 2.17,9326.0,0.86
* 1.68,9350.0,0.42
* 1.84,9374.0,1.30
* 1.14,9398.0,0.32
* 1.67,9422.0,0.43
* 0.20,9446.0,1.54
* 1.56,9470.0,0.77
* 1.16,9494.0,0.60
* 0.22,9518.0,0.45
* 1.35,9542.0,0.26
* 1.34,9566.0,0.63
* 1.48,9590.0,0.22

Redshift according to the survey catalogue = 0.310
